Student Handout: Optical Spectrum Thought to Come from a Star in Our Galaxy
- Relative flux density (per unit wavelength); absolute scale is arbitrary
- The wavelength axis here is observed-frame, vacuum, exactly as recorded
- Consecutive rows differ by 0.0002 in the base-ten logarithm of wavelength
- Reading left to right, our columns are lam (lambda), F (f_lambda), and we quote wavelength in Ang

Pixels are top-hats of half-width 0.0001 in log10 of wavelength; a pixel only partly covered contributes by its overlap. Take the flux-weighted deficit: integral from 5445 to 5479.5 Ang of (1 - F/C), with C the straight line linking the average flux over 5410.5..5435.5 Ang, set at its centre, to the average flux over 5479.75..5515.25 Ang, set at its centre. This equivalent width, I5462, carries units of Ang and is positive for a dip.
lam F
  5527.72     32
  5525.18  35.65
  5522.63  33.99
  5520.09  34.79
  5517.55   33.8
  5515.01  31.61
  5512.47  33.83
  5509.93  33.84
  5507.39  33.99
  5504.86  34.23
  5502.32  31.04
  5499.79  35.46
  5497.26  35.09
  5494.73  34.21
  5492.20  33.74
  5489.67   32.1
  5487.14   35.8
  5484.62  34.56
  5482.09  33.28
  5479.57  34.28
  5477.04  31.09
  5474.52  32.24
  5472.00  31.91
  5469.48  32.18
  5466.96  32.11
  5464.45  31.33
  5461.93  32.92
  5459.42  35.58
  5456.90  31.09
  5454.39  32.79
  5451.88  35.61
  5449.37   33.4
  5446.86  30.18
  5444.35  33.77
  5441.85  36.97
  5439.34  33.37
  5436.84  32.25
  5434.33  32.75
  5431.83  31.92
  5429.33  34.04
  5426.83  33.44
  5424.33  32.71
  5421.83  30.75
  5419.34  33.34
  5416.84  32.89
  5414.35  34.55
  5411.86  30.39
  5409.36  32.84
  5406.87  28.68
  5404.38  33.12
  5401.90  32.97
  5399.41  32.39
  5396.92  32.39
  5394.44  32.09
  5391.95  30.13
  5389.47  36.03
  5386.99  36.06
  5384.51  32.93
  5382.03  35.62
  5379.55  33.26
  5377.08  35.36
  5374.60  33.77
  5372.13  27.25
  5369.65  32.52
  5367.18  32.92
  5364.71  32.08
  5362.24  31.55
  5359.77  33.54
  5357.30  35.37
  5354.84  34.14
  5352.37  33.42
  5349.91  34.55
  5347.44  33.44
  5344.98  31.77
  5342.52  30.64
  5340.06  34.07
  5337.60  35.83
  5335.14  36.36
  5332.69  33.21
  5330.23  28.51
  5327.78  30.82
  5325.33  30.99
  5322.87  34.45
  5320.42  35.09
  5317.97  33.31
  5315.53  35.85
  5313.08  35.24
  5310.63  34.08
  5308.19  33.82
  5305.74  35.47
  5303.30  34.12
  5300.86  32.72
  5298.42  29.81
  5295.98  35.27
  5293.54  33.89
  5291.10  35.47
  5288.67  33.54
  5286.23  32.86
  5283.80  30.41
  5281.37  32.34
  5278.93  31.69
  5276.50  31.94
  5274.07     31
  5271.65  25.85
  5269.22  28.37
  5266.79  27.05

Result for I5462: 0.7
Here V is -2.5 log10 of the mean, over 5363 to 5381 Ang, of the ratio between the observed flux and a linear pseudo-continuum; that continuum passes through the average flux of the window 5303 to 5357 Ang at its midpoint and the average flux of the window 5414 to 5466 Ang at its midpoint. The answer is 0.03 mag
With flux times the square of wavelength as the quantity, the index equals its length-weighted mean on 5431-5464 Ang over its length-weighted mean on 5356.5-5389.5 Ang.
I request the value 1.0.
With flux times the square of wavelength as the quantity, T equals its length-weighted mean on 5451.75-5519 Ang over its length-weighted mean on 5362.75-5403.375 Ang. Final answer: 1.05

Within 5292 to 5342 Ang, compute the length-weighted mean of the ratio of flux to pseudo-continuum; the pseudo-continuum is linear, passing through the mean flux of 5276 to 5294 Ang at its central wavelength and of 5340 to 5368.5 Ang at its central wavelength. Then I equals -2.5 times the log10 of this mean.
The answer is -0.02 mag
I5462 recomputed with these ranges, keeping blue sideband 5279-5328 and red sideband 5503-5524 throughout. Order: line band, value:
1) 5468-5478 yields 0.5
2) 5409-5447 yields 0.7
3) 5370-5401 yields 0.4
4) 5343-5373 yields 0.7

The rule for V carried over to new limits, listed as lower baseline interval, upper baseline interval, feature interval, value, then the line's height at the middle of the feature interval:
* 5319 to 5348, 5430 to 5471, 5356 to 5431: 0.00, 33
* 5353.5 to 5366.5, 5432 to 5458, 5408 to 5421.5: 0.02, 33.2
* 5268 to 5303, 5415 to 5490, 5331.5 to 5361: -0.05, 32.3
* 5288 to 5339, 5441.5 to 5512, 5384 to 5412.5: 0.03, 33.5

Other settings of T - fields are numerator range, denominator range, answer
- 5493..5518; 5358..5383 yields 1.08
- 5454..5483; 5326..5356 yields 1.03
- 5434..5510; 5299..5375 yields 1.05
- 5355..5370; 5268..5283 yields 1.13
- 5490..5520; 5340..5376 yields 1.09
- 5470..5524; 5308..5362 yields 1.06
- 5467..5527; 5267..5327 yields 1.10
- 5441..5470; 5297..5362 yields 1.04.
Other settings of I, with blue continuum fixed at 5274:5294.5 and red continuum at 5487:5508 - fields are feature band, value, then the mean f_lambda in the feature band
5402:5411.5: 0.058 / 31.6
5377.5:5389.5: -0.048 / 34.7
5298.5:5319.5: -0.043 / 34.1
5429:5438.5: 0.028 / 32.6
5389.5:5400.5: 0.036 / 32.2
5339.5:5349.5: 0.015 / 32.5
